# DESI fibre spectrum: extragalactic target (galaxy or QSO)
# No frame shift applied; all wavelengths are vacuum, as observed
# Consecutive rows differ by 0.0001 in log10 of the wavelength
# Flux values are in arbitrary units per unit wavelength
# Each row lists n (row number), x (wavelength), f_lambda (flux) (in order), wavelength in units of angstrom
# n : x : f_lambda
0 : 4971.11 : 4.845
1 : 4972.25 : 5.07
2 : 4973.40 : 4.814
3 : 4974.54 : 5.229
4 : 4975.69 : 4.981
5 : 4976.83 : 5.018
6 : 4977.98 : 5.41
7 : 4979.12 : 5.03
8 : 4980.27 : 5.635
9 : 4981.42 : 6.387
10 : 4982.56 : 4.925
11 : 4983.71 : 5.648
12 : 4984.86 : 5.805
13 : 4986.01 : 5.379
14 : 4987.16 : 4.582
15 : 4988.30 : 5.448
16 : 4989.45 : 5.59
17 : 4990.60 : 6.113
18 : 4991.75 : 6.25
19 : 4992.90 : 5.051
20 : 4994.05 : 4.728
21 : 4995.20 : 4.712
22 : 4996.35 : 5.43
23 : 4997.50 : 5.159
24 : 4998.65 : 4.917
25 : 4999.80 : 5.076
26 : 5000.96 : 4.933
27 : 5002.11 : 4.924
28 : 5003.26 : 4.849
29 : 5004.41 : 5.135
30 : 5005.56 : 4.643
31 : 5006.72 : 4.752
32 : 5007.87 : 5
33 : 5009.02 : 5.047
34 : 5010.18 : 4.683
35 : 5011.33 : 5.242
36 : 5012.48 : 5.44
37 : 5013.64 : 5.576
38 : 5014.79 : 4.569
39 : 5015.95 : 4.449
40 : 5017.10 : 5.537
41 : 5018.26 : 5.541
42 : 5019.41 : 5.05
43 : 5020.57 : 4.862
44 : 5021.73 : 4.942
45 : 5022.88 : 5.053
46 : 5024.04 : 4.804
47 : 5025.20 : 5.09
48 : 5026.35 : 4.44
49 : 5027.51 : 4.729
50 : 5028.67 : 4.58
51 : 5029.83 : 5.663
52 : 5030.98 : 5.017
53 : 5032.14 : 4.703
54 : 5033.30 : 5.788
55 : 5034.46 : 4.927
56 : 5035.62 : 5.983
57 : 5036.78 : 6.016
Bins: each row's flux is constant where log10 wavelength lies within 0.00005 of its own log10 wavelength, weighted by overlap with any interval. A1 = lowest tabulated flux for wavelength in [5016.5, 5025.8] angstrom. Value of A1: 4.804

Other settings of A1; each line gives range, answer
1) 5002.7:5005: 4.849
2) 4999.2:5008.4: 4.643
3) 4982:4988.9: 4.582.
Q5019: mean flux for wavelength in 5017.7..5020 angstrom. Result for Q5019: 5.3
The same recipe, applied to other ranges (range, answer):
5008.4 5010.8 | 4.88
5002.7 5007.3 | 4.85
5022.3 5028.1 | 4.83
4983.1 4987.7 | 5.35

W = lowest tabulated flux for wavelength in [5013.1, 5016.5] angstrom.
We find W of 4.449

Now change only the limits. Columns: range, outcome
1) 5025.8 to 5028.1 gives 4.44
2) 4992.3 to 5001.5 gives 4.712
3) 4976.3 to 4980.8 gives 5.018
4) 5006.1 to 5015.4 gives 4.569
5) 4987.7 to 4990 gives 5.448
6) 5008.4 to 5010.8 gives 4.683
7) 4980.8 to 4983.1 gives 4.925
